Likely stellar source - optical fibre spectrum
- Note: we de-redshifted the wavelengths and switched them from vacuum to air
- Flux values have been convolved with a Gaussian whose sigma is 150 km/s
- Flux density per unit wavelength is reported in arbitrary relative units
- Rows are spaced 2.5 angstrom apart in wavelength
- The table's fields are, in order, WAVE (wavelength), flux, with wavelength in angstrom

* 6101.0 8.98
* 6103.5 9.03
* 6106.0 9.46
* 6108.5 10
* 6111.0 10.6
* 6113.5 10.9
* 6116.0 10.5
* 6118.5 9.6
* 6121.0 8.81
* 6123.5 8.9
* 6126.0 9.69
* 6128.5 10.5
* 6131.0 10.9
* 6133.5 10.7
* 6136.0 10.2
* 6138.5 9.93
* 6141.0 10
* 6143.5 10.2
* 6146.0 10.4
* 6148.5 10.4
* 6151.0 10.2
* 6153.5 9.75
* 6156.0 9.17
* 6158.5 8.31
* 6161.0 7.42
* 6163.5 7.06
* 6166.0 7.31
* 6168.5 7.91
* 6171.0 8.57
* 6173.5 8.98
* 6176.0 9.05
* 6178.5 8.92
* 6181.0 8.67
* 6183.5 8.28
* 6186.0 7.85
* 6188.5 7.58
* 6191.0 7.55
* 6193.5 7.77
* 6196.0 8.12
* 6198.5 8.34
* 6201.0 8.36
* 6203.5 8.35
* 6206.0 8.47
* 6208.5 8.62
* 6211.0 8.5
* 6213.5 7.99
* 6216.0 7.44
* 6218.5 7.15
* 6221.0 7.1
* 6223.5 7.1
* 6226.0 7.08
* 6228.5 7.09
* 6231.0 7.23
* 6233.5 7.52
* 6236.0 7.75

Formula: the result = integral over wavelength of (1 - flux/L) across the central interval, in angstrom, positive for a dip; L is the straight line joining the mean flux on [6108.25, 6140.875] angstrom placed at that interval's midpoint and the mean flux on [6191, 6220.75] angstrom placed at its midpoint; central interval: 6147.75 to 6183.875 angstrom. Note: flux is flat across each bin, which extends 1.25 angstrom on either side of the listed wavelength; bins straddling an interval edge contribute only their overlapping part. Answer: 1.6 angstrom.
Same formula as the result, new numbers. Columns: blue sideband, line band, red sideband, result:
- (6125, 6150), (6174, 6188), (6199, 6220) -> 0.71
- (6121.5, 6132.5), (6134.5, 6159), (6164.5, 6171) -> -2.84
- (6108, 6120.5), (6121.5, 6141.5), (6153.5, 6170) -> -1.35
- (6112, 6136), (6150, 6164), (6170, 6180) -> 0.91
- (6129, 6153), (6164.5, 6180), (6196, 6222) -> 1.37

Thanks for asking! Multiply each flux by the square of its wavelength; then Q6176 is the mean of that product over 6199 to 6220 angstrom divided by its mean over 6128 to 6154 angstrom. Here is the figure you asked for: 0.8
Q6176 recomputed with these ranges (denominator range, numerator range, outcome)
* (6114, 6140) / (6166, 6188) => 0.86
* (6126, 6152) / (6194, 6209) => 0.82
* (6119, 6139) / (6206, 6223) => 0.81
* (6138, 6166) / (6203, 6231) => 0.85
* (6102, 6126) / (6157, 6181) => 0.86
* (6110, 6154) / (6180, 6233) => 0.79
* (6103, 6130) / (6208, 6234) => 0.79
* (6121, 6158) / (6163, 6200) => 0.83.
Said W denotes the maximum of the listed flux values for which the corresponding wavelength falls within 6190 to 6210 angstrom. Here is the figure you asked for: 8.62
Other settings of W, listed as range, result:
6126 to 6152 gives 10.9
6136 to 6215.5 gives 10.4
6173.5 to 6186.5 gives 9.05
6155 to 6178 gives 9.17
